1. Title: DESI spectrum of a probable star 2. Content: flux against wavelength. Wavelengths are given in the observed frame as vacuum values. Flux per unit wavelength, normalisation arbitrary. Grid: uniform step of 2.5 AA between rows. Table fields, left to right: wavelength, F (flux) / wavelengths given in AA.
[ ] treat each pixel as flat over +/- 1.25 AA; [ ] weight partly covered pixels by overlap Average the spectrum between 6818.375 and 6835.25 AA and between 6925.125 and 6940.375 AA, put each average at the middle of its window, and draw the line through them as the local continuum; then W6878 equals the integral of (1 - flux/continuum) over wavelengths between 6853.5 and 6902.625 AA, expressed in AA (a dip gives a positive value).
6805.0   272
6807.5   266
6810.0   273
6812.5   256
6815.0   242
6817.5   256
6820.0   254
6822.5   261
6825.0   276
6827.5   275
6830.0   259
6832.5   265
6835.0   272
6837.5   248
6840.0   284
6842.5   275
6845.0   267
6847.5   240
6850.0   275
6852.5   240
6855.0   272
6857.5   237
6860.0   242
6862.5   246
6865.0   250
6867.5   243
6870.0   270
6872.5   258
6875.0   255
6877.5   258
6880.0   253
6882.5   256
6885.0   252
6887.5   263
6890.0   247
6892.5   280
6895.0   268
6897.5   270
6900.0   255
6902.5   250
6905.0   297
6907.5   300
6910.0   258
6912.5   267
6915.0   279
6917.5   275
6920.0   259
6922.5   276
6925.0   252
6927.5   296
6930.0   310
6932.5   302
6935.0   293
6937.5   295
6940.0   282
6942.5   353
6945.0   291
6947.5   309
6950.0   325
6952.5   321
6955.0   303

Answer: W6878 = 4.03 AA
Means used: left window 265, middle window 256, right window 294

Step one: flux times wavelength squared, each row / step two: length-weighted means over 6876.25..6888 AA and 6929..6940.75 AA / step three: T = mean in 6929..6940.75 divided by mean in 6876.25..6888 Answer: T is 1.2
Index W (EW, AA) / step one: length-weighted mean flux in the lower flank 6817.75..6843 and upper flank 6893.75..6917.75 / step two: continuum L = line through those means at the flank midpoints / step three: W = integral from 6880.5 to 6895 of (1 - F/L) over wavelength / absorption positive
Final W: 0.6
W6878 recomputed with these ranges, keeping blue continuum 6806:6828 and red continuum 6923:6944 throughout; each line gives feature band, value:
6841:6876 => 2.4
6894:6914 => 1.2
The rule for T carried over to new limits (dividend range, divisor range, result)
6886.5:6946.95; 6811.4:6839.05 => 1.10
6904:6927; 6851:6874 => 1.11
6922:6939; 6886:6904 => 1.12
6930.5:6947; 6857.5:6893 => 1.22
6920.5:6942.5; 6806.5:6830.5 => 1.15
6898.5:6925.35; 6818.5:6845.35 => 1.04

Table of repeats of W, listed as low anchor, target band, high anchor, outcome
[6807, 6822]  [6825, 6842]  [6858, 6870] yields -1.0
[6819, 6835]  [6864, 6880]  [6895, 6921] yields 0.8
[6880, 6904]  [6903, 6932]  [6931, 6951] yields 0.5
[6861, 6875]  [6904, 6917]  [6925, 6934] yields 0.1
